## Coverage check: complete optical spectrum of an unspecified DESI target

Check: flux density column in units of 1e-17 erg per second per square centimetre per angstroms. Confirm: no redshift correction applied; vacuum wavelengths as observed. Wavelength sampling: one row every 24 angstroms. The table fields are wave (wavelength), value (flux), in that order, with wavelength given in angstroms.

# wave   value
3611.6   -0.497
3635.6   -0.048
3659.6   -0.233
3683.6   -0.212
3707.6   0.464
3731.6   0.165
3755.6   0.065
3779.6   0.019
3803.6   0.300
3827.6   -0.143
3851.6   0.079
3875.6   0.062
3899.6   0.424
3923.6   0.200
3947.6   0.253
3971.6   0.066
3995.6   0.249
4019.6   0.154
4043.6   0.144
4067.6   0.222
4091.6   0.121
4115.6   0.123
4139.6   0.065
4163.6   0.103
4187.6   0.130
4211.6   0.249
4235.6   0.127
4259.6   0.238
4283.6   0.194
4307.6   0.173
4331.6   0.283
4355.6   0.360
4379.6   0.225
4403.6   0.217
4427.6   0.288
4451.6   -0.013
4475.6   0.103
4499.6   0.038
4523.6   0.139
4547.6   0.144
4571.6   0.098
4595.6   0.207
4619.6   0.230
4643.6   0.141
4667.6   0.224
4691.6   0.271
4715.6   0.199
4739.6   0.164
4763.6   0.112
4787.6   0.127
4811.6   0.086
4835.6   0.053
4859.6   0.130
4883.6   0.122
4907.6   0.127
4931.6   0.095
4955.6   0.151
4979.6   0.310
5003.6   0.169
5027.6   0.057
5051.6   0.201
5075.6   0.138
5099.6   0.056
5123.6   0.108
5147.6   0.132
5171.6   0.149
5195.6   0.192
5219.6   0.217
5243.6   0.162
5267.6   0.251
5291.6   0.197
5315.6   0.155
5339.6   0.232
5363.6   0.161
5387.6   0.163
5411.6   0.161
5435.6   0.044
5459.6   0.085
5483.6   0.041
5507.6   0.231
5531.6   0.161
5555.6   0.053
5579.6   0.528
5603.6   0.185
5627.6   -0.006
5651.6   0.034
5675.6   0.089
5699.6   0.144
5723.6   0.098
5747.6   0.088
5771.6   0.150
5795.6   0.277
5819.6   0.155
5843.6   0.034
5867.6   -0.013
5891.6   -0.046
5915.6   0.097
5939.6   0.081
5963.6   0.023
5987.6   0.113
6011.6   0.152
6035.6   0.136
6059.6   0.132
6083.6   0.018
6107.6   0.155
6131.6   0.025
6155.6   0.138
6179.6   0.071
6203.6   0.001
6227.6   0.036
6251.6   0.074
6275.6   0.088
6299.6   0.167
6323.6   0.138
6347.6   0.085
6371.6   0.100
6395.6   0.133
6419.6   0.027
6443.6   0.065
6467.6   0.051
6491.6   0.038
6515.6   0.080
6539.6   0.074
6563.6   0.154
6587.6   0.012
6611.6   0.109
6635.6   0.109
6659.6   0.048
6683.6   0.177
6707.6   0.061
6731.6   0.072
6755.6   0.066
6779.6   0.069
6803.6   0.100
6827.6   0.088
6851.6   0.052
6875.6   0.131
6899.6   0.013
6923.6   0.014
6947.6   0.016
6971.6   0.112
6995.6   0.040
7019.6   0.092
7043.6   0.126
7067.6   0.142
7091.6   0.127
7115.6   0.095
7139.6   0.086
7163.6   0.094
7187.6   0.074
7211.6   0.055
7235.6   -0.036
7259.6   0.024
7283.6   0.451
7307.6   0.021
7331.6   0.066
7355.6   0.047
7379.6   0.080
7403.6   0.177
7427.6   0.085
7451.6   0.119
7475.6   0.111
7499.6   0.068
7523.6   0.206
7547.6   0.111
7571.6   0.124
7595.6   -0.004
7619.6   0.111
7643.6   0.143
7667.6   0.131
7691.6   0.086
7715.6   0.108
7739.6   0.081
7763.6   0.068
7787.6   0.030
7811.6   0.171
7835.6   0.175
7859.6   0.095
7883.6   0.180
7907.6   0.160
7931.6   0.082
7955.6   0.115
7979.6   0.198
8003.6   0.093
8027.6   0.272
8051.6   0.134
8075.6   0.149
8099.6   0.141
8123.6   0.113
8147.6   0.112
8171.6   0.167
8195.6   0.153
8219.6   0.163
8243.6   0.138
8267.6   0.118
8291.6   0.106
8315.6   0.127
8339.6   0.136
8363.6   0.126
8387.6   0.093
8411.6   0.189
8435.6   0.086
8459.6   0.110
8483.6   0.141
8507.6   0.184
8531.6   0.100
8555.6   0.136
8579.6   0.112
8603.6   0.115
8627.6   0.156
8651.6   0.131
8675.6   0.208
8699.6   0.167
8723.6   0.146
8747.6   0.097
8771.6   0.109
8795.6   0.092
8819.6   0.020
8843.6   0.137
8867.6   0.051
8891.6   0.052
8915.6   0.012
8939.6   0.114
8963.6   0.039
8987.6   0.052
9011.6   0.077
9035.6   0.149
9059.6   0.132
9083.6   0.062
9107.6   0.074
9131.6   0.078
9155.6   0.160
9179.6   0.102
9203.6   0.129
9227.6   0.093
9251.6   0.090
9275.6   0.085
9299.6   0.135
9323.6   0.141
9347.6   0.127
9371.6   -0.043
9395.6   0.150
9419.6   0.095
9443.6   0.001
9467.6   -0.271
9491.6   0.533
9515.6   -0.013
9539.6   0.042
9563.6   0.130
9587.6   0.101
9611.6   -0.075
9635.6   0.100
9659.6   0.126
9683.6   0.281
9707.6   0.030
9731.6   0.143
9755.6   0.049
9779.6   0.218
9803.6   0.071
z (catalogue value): 0.954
